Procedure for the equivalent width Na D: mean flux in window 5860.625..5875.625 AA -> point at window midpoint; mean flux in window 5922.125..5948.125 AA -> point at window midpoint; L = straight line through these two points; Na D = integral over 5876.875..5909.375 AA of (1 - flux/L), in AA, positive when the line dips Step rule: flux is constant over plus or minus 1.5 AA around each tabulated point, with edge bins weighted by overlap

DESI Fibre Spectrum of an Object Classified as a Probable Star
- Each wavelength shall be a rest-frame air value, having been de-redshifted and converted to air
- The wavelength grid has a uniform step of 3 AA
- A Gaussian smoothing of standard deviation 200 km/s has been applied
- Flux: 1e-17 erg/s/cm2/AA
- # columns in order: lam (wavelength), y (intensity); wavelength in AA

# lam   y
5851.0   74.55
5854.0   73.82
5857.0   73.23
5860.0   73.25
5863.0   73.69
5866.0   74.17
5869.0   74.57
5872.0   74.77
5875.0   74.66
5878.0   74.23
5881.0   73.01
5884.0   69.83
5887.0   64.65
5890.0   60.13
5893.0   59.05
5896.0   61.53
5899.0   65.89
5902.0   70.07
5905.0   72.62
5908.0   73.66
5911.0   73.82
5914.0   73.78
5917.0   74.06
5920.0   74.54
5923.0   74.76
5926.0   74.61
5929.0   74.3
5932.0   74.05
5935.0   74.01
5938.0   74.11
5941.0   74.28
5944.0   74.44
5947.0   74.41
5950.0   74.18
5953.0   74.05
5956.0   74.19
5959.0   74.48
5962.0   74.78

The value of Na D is 2.93 AA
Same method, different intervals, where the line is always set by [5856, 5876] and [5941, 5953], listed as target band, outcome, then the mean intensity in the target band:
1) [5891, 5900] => 1.49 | 61.8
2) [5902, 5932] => 0.16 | 73.8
